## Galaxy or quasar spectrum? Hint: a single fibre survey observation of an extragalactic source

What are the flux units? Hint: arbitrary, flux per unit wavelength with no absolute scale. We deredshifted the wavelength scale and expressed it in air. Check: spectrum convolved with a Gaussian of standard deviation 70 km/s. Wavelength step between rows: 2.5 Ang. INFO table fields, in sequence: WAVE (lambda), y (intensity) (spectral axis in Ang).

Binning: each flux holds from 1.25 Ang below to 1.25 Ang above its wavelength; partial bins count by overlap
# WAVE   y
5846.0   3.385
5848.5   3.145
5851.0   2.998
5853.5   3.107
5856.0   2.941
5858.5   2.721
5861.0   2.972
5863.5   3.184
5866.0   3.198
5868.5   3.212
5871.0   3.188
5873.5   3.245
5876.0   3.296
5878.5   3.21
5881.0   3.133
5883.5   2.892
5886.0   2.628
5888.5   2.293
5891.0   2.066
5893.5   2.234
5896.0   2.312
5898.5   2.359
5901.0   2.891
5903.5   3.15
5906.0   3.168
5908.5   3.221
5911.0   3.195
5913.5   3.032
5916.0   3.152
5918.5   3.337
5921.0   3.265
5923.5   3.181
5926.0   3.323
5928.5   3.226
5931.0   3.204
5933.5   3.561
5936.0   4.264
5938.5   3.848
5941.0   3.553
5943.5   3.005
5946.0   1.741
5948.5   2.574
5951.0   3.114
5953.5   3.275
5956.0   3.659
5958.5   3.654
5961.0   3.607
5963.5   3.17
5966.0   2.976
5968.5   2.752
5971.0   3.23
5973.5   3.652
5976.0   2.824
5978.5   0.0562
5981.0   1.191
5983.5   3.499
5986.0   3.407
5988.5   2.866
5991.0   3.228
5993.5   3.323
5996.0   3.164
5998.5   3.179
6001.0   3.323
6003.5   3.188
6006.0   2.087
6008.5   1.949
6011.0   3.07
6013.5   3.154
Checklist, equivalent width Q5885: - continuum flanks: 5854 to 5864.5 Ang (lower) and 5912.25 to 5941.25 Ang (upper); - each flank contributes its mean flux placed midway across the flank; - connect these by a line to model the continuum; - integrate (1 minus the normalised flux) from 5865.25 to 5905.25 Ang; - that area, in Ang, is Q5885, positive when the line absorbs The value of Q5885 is 3.7 Ang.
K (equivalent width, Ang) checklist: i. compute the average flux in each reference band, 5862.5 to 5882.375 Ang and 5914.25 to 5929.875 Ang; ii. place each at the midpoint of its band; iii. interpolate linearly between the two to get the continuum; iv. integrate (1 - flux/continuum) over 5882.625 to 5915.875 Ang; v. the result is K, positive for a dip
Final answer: 5.0 Ang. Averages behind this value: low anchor 3.21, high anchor 3.24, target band 2.74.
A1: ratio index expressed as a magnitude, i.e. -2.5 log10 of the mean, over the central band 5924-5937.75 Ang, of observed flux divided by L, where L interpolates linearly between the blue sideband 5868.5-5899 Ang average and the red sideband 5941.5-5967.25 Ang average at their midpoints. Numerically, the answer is -0.18 mag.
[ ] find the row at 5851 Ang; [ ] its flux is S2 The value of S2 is 2.998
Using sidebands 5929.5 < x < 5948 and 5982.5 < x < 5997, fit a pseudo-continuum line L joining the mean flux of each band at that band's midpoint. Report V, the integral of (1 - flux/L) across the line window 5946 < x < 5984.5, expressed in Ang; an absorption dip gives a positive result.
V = 5.0 Ang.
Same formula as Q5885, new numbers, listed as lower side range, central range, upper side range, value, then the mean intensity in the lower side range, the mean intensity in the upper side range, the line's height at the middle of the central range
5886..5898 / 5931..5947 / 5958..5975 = -2.50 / 2.28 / 3.27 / 2.9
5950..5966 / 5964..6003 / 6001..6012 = 1.54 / 3.38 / 2.65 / 3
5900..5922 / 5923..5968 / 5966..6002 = -3.90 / 3.16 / 2.84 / 3.01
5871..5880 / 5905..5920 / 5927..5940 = 1.26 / 3.24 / 3.61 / 3.48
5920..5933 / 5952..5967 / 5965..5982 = -4.20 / 3.26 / 2.39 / 2.65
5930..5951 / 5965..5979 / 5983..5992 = 2.23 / 3.21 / 3.23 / 3.22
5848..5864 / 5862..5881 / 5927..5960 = -1.02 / 3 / 3.29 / 3.05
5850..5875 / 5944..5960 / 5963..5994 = -1.03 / 3.08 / 2.76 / 2.83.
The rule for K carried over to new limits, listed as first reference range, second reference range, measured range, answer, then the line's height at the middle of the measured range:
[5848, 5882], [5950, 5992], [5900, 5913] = -0.3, 3.05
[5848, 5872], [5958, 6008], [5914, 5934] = -1.9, 2.97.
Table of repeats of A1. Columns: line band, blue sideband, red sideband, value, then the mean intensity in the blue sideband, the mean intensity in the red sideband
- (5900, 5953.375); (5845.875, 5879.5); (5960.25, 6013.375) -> -0.08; 3.12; 2.84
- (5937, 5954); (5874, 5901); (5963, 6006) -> -0.09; 2.67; 2.86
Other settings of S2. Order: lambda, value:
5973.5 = 3.652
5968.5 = 2.752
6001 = 3.323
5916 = 3.152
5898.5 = 2.359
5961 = 3.607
